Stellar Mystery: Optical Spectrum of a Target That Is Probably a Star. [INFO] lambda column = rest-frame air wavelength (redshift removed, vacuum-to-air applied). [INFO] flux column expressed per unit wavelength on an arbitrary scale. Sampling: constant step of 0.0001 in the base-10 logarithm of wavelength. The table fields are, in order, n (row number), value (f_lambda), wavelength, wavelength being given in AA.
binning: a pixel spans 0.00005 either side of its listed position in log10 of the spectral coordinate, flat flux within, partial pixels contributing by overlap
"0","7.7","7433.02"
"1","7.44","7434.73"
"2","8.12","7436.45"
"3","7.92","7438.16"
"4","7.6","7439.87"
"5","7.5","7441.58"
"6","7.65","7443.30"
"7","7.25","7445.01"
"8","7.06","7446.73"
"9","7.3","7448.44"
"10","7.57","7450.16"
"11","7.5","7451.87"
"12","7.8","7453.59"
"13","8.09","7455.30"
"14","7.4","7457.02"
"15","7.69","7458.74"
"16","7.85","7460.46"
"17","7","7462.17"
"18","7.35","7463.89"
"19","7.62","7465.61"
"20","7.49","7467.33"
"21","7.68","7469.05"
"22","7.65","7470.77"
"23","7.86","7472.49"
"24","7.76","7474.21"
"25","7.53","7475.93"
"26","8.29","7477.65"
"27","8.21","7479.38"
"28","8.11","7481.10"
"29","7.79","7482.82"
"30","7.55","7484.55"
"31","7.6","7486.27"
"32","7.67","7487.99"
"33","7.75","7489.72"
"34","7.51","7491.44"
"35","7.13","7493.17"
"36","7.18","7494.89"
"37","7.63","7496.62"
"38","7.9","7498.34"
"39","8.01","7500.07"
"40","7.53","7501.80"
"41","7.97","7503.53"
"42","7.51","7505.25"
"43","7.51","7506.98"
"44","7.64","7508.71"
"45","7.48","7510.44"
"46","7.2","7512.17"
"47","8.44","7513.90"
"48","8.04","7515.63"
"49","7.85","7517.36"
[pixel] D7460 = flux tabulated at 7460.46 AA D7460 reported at 7.85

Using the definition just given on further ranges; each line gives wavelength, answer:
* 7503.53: 7.97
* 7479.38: 8.21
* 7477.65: 8.29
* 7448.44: 7.3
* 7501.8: 7.53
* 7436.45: 8.12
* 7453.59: 7.8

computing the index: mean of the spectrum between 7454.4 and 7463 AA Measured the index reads 7.61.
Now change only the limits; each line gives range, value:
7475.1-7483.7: 7.98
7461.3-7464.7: 7.19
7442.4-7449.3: 7.31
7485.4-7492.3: 7.64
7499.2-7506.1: 7.75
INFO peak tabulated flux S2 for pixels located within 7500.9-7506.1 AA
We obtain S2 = 7.97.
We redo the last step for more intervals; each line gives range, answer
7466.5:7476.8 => 7.86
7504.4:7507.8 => 7.51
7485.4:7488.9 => 7.67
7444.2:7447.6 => 7.25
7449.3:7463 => 8.09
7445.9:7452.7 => 7.57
